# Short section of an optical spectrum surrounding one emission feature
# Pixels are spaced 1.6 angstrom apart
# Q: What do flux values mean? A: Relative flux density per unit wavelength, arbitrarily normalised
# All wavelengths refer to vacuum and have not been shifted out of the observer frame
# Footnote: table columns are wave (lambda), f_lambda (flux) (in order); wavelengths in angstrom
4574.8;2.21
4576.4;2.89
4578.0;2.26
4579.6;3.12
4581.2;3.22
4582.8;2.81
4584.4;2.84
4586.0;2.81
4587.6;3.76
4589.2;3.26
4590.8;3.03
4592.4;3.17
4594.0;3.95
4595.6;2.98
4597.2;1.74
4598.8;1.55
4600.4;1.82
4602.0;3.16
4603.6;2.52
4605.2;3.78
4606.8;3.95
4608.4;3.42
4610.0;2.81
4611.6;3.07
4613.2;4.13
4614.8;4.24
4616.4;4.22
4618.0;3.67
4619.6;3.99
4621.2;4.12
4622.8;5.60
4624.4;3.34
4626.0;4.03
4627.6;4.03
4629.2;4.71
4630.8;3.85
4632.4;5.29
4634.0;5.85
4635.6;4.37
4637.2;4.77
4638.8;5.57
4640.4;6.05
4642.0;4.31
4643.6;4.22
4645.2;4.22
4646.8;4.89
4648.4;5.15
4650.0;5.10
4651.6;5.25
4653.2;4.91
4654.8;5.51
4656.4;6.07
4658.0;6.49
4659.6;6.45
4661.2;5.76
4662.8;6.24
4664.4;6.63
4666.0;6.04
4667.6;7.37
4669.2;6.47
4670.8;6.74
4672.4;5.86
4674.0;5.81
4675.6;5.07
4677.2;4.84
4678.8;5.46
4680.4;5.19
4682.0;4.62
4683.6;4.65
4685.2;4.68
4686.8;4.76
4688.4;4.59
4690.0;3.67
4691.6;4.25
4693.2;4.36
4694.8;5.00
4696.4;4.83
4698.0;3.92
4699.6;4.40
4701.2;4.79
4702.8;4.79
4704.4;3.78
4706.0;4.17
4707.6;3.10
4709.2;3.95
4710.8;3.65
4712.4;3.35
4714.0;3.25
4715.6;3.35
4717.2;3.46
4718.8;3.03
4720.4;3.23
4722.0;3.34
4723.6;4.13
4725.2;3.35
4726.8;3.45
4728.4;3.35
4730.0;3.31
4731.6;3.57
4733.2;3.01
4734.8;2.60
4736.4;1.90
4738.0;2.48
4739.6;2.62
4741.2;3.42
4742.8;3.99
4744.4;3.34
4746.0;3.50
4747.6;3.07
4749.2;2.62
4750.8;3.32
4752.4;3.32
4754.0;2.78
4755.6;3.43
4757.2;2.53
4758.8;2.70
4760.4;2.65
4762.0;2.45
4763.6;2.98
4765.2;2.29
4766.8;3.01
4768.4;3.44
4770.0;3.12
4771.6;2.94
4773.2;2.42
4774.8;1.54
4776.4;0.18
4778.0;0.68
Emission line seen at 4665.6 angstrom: C IV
